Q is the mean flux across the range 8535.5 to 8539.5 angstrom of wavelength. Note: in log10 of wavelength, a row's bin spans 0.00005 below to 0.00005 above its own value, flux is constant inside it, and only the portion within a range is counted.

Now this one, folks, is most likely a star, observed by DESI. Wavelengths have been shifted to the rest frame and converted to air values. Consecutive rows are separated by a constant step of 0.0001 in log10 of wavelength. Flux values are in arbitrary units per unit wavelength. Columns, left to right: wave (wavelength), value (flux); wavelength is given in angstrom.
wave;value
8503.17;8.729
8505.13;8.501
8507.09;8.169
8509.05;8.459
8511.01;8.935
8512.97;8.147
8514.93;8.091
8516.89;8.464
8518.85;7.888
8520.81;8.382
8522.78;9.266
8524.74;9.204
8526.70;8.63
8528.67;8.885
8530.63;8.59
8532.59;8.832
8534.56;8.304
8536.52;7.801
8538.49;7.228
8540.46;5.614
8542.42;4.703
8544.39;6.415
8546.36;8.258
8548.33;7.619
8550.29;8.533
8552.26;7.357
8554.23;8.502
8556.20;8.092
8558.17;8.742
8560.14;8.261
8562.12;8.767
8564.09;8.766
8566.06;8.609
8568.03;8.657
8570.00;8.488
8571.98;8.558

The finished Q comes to 7.51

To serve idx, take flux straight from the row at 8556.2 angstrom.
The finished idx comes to 8.092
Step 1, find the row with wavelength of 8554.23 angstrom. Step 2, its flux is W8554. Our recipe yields 8.502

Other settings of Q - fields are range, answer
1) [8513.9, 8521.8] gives 8.2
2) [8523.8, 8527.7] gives 8.91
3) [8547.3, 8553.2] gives 7.85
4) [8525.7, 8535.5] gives 8.65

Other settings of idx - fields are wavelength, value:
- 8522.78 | 9.266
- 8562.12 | 8.767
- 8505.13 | 8.501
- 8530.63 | 8.59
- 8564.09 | 8.766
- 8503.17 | 8.729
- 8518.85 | 7.888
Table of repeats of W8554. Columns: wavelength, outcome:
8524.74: 9.204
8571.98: 8.558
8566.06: 8.609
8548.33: 7.619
